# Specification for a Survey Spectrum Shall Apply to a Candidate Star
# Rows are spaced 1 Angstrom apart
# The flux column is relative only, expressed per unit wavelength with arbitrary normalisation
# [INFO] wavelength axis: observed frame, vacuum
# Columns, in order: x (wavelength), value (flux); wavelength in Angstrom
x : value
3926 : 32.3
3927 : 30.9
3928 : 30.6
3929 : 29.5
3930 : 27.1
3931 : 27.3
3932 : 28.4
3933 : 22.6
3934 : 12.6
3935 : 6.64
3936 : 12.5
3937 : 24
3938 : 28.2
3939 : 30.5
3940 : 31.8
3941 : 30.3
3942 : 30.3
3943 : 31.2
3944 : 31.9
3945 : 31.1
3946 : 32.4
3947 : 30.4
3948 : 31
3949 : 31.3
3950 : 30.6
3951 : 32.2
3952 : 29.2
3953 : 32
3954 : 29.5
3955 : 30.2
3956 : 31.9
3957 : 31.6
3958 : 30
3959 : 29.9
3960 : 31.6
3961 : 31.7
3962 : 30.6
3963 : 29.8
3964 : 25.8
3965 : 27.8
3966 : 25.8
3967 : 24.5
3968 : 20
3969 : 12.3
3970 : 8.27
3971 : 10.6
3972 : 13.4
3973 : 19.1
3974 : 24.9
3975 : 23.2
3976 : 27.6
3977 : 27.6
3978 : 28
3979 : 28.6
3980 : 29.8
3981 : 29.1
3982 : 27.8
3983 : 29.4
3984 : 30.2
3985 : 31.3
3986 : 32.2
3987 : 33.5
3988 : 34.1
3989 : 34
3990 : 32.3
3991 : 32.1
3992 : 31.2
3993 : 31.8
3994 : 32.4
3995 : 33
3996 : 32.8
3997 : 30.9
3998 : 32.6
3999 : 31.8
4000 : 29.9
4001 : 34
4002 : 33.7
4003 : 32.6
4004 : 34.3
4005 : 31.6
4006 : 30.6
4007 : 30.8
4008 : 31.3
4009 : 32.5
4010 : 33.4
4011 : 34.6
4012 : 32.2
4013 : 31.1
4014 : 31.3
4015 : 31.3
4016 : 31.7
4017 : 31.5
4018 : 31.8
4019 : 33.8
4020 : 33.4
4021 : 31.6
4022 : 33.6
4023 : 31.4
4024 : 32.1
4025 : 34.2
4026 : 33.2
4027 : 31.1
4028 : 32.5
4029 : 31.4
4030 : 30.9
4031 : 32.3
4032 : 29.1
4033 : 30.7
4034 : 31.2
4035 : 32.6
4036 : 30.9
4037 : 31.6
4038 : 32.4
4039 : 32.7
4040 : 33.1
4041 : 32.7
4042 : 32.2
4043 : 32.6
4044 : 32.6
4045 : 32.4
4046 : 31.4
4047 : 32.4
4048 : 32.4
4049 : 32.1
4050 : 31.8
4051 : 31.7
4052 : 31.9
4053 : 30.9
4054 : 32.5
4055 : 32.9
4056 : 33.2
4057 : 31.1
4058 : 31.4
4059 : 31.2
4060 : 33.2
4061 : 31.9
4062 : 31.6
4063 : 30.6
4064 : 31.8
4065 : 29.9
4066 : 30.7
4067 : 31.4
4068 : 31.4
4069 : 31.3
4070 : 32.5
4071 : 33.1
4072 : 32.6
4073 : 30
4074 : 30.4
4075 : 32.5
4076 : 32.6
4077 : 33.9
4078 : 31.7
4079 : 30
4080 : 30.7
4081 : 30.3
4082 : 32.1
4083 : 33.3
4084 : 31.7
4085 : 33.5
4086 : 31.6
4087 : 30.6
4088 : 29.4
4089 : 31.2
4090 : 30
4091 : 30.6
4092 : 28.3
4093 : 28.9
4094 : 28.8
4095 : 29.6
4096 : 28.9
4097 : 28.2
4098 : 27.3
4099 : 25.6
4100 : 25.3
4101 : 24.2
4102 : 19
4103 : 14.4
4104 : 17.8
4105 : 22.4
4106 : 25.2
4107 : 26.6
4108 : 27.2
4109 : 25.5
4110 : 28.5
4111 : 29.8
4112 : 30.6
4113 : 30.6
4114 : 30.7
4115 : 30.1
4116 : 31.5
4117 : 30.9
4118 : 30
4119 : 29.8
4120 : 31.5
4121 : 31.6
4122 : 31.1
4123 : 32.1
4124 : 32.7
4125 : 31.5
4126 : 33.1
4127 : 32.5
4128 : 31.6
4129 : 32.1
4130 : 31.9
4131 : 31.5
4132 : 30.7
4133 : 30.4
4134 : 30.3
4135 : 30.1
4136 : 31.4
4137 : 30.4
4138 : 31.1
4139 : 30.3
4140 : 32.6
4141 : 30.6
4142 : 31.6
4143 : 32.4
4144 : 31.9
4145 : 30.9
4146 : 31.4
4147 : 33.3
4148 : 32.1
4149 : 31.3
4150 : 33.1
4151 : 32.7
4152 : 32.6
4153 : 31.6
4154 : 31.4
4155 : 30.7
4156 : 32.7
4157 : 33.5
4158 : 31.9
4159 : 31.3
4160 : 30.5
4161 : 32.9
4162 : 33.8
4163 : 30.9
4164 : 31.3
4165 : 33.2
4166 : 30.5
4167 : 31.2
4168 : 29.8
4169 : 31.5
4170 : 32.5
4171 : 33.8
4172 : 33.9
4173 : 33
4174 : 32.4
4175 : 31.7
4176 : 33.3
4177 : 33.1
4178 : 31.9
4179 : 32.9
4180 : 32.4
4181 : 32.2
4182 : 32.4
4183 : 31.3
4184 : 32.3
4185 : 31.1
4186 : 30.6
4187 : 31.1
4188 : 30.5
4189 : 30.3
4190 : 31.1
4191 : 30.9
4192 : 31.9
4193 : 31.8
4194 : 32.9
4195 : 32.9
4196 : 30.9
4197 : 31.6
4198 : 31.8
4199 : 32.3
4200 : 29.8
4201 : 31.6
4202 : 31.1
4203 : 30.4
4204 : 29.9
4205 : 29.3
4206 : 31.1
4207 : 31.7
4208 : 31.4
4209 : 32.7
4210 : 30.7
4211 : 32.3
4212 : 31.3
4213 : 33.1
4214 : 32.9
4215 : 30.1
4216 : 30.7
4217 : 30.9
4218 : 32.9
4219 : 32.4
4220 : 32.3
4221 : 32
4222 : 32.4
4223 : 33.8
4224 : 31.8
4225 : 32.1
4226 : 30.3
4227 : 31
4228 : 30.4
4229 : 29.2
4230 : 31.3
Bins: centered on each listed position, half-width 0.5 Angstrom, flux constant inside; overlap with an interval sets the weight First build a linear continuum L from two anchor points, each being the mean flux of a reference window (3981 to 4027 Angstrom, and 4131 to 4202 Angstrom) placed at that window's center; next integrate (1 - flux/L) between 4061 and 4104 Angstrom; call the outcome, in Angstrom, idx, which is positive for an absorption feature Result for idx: 3.03 Angstrom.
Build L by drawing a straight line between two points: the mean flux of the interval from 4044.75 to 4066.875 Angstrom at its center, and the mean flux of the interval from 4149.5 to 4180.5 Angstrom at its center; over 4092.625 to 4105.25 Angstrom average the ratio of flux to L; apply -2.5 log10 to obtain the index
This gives 0.28 mag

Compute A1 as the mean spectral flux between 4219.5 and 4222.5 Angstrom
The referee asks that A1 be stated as 32.2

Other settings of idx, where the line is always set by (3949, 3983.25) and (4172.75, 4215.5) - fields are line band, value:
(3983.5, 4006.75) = -4.5 Angstrom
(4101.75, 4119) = 1.7 Angstrom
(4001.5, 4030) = -5.0 Angstrom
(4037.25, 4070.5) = -4.2 Angstrom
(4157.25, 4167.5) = -0.3 Angstrom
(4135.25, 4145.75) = -0.3 Angstrom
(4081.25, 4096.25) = -0.7 Angstrom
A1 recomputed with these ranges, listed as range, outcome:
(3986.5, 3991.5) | 33.2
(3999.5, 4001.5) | 31.9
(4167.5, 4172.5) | 32.3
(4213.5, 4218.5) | 31.5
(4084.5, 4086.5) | 32.5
